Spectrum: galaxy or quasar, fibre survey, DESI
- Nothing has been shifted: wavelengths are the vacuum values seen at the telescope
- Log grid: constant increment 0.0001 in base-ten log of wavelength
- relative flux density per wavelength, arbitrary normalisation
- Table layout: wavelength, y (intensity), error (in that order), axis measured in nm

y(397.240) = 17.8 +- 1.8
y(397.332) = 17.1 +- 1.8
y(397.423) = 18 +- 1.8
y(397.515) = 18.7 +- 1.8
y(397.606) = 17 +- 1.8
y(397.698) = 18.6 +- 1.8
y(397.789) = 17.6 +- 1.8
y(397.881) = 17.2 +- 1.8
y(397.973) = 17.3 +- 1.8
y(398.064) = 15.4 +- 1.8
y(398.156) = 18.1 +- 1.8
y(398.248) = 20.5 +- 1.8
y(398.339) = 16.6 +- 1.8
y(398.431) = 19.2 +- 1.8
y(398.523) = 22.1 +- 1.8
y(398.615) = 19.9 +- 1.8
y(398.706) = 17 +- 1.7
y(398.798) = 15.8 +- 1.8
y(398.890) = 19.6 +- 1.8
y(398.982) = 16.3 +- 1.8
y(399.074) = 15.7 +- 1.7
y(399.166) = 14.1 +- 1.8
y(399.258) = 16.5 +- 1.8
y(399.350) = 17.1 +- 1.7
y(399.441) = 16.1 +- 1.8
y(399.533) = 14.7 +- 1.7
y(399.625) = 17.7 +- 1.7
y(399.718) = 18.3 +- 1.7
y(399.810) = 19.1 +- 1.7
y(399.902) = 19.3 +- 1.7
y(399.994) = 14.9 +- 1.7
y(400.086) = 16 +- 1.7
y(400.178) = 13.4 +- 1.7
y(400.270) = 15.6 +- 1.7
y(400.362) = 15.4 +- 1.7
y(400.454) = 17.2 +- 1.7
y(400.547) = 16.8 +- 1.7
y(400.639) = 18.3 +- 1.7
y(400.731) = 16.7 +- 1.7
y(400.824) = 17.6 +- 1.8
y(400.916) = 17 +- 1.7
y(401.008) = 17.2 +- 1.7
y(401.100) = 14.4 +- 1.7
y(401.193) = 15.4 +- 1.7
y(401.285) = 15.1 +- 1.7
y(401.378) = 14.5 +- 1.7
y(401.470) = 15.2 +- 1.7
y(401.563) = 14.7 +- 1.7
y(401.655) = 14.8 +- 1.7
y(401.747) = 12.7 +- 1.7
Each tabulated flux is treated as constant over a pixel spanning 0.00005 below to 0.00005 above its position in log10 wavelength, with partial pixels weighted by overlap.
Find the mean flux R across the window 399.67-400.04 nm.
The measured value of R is 17.9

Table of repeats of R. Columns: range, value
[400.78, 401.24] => 16.3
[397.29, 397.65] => 17.7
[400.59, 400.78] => 17.5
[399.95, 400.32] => 15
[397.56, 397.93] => 17.6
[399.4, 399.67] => 16.2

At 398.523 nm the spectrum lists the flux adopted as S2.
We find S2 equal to 22.1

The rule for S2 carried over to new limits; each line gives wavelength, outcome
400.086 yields 16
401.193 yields 15.4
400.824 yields 17.6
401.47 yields 15.2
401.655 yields 14.8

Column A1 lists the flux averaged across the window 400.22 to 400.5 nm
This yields 16.1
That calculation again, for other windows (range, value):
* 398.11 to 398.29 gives 19.2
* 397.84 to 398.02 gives 17.3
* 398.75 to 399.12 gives 16.8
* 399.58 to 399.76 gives 17.9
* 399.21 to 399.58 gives 16.1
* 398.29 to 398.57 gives 19.3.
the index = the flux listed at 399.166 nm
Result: 14.1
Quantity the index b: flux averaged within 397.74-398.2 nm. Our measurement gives 17.1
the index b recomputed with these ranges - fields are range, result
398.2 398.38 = 18.6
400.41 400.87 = 17.3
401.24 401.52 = 14.9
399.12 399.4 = 15.9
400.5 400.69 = 17.5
